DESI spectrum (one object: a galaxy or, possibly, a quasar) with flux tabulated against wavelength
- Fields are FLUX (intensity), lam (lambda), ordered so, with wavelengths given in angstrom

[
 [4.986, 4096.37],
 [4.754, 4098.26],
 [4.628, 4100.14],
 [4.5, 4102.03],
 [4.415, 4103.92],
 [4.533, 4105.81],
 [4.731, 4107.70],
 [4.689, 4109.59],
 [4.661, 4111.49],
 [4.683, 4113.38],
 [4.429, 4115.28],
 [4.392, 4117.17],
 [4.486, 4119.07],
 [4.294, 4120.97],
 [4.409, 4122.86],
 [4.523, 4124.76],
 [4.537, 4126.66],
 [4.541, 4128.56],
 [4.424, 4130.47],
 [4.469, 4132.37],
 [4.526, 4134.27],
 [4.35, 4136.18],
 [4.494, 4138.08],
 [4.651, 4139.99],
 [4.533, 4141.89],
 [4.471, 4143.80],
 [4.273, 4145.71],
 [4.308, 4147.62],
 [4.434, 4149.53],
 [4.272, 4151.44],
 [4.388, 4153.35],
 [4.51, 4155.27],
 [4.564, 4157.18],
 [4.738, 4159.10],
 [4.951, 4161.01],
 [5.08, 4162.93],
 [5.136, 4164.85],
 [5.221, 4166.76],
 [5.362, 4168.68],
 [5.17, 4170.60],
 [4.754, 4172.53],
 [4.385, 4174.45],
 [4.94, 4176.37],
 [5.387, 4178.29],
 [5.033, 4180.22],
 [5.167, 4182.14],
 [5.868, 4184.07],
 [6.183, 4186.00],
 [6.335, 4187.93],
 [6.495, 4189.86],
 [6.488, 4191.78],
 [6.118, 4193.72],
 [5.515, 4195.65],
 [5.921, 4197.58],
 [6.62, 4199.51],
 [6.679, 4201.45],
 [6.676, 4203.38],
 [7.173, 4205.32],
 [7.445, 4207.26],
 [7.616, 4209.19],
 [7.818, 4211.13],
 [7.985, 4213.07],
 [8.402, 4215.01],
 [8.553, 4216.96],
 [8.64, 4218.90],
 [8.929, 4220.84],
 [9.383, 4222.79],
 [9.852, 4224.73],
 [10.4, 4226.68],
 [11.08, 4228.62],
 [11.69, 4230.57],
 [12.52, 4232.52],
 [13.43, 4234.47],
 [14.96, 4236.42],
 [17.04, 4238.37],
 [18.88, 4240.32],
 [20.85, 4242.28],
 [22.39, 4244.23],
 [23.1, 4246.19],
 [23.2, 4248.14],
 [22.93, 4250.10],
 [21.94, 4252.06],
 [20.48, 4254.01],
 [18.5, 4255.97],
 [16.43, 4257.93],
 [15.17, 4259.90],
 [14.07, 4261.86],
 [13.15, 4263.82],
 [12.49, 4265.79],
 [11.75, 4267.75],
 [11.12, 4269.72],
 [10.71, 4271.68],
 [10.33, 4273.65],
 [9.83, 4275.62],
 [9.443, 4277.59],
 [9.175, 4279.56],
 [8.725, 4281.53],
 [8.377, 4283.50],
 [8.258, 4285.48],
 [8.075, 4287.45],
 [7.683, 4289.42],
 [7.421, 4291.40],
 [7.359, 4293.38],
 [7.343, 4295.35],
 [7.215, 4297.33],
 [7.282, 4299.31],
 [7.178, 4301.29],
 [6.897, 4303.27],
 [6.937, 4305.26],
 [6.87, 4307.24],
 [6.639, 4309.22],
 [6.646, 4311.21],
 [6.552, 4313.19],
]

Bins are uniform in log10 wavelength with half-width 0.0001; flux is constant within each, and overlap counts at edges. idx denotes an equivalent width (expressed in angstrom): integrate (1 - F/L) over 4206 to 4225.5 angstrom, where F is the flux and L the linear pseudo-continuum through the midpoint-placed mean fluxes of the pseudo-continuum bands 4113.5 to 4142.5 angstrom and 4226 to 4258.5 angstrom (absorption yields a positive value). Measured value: 8.3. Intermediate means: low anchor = 4.48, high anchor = 17.7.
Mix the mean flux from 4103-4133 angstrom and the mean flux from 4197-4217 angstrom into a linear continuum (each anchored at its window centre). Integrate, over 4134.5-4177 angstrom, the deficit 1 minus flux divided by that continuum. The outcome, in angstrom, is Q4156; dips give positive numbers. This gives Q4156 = 7.6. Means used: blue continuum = 4.51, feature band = 4.68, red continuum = 7.32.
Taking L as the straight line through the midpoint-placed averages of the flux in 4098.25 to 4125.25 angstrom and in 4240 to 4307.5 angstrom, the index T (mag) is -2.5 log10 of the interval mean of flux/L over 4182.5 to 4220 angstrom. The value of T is 0.28 mag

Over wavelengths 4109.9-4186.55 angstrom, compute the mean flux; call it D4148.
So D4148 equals 4.72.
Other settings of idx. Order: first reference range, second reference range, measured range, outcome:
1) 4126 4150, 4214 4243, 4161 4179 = 5.4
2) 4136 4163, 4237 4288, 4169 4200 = 8.4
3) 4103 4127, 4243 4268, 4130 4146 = 5.4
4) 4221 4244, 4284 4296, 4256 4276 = -4.9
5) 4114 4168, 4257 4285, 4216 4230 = -1.1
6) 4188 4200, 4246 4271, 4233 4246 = -3.9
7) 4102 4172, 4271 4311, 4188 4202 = -0.9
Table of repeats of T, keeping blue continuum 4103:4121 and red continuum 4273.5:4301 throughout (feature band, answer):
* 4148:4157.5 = 0.218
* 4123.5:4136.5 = 0.101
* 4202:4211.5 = -0.118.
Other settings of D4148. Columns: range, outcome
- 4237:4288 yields 14.9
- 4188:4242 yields 9.45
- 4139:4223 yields 5.9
